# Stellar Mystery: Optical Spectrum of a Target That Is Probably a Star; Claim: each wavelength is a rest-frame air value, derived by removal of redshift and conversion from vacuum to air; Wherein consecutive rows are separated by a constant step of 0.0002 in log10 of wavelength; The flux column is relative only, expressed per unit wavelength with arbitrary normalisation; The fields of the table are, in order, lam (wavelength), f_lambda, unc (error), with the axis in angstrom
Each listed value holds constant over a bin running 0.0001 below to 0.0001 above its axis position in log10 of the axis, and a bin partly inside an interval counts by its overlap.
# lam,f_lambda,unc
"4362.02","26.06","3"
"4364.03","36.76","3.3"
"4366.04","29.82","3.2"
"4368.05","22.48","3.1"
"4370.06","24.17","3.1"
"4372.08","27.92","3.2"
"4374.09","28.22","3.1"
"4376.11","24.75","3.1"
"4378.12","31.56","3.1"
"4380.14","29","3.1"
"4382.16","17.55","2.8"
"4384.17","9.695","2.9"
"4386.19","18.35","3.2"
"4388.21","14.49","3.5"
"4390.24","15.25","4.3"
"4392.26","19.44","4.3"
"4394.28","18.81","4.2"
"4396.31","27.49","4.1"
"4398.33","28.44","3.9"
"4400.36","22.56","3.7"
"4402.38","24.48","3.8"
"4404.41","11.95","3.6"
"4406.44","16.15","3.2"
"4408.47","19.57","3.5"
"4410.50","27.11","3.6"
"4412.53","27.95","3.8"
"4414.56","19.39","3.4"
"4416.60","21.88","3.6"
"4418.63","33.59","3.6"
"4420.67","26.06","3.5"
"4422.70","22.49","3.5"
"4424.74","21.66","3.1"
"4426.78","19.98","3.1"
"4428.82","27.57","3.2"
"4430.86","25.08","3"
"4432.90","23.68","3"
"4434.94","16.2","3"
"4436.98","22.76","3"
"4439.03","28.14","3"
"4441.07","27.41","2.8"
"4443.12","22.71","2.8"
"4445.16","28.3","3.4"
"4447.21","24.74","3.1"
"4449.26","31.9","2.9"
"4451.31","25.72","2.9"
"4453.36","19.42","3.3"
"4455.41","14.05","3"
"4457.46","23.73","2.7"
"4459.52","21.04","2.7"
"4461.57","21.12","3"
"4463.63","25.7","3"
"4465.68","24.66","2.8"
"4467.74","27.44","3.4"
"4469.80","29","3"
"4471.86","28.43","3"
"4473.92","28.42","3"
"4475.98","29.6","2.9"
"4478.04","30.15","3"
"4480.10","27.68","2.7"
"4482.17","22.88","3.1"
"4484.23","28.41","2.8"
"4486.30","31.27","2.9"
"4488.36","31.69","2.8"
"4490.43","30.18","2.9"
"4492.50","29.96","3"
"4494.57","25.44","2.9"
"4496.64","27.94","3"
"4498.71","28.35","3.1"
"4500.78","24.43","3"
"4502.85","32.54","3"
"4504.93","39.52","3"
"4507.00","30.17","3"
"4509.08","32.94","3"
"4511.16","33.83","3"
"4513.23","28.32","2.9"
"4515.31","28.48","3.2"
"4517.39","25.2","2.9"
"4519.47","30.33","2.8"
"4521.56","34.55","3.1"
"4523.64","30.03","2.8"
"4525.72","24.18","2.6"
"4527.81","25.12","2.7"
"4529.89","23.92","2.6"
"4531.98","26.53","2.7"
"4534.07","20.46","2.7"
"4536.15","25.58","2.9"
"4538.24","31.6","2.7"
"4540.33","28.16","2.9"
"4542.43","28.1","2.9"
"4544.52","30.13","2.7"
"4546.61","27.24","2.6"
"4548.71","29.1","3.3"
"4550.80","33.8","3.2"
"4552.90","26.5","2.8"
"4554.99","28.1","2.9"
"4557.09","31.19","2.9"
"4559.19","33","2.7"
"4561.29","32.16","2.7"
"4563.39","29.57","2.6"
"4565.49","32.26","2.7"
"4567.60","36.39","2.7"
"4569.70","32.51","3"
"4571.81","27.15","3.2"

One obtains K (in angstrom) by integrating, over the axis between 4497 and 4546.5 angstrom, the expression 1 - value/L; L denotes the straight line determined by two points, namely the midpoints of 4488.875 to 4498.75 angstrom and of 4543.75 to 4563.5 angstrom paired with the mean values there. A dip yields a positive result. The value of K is 0.84 angstrom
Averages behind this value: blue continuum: 28.5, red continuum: 30.1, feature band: 28.8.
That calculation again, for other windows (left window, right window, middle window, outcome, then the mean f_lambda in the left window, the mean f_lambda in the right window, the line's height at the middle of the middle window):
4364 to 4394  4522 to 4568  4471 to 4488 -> -1.4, 22.7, 28.8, 26.4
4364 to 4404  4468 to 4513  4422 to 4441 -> 2.0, 23.1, 29.6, 26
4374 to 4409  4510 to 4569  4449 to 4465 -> 1.3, 20.8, 29.1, 24.5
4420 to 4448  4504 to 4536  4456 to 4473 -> 0.6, 24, 28.8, 25.7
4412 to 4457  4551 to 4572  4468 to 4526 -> -4.1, 24.1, 31.1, 27.6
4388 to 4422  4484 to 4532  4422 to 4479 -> 1.6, 22.2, 29.4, 25.4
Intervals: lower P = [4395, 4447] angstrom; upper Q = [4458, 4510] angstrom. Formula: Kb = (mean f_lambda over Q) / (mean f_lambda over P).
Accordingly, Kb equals 1.2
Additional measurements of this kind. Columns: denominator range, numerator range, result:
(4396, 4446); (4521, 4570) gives 1.23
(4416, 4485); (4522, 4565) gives 1.13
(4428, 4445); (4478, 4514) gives 1.22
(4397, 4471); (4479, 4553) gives 1.21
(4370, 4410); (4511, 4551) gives 1.30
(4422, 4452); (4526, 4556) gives 1.11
